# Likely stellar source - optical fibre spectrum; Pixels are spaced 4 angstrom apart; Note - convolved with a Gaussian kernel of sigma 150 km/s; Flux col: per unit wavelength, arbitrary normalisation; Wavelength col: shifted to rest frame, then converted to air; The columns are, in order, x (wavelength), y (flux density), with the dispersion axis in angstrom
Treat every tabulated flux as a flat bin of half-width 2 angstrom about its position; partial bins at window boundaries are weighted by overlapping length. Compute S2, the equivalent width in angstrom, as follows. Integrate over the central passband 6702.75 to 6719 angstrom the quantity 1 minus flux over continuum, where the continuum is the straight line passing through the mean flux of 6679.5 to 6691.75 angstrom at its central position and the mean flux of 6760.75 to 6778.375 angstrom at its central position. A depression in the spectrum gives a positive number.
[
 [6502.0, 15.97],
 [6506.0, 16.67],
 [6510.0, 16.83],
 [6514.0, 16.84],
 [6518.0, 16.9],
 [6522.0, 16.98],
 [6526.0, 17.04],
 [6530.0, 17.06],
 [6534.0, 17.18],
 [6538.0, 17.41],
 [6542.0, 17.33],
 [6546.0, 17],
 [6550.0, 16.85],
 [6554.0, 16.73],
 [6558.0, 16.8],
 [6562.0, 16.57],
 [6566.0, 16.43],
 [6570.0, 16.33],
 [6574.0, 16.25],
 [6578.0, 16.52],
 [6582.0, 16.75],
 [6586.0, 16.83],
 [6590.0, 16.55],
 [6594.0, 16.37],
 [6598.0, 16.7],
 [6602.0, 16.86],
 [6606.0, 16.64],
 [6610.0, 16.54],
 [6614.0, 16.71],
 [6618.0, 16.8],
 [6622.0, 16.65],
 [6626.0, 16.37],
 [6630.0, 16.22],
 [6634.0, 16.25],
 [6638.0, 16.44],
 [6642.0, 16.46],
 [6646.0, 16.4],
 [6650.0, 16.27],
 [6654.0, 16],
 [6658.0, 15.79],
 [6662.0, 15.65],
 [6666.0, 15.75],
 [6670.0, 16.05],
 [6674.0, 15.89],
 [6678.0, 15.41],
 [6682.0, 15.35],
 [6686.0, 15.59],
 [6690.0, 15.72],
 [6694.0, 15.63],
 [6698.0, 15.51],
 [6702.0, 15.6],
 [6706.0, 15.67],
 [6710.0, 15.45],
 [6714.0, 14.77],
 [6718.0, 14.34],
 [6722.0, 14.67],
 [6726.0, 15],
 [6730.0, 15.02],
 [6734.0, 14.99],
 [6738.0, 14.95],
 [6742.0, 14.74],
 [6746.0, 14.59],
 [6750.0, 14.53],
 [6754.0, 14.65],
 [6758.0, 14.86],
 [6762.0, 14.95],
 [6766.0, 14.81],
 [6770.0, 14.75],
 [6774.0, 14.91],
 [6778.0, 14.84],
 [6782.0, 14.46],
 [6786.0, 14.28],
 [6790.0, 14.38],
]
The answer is 0.2 angstrom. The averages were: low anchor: 15.5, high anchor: 14.8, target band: 15.1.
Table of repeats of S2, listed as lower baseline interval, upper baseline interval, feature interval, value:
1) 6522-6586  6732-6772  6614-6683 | -1.2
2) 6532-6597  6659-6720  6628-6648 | -0.4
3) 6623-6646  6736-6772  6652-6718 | 0.5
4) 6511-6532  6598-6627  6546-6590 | 0.5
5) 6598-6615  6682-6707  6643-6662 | 0.0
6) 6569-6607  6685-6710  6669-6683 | 0.1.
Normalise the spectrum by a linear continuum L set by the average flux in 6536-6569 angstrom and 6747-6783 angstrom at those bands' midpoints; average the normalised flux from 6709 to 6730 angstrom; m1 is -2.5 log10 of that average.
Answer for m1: 0.03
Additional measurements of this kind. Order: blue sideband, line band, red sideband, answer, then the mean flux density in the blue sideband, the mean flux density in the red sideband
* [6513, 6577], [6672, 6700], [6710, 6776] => -0.014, 16.9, 14.8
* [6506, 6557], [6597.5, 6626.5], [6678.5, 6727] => -0.032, 17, 15.3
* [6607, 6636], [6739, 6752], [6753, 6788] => 0.028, 16.5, 14.7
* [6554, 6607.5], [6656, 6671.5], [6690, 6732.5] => -0.007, 16.6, 15.2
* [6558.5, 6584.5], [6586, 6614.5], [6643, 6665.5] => -0.020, 16.5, 16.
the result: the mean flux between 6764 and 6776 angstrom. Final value 14.8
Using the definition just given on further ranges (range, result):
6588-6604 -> 16.6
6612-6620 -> 16.8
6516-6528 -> 17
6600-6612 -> 16.7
